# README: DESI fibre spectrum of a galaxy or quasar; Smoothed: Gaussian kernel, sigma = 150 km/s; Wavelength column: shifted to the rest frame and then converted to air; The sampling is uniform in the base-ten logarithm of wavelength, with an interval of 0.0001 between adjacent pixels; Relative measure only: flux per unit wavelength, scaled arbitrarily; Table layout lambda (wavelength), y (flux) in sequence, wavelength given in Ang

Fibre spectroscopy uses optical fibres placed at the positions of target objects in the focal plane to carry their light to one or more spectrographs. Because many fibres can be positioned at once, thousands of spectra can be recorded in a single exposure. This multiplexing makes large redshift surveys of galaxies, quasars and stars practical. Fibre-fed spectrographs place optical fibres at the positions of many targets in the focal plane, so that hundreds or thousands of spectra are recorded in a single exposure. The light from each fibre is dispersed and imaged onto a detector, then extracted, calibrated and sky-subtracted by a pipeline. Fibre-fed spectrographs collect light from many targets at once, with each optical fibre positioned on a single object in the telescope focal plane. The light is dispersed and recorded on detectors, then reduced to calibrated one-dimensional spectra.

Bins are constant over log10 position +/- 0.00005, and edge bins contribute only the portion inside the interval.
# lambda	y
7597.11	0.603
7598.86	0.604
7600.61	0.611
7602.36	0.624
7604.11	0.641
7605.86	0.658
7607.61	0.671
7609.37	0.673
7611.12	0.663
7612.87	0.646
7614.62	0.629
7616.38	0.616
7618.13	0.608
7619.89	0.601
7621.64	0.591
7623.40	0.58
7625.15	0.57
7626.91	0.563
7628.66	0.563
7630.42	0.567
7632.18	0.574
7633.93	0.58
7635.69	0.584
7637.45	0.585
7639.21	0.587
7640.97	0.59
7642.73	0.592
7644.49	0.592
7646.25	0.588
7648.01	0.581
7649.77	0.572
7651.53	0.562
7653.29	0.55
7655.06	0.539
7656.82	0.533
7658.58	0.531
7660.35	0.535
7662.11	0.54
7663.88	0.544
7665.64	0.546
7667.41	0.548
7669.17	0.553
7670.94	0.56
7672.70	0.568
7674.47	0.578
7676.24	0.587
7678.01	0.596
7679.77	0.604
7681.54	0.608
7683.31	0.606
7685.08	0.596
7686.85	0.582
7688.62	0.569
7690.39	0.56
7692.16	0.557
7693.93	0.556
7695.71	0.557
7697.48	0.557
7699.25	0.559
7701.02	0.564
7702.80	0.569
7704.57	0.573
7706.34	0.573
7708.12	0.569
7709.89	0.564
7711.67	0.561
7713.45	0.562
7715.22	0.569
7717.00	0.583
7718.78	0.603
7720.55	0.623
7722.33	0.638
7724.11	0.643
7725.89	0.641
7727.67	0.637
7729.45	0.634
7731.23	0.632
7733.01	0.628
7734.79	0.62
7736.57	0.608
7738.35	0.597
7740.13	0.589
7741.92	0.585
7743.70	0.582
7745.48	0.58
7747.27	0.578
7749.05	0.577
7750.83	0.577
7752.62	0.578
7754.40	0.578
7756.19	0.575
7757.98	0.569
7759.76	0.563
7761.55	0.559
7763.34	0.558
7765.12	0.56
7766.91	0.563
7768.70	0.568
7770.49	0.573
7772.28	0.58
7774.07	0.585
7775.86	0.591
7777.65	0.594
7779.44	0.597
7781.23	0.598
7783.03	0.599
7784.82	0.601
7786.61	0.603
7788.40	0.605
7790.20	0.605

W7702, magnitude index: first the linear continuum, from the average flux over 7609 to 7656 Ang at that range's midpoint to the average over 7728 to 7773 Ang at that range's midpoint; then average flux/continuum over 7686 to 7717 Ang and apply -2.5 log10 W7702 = 0.04 mag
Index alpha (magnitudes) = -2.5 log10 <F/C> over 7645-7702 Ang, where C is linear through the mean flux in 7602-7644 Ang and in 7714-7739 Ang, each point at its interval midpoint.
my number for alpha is 0.086 mag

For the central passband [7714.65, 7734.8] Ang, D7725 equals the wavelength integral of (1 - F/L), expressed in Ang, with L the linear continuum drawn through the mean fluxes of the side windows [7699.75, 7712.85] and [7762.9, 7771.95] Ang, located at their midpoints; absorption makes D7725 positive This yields -1.96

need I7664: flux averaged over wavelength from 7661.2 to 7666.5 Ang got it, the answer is 0.544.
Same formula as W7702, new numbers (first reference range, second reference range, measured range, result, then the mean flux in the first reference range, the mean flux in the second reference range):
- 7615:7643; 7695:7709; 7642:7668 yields 0.04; 0.585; 0.565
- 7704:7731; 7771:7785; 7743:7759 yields 0.03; 0.599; 0.592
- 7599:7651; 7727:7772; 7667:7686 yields 0.02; 0.603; 0.586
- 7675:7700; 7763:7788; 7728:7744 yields -0.05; 0.578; 0.585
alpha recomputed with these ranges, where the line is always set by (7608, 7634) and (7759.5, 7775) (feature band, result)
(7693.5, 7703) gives 0.05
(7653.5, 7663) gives 0.11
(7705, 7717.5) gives 0.02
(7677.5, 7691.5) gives 0.00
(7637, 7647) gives 0.02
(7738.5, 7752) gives -0.02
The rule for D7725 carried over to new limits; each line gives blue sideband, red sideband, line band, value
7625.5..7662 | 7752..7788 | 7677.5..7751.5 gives -1.9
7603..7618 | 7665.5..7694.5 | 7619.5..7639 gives 1.6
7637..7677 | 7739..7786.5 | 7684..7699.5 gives 0.1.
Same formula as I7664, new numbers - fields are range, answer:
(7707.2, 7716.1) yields 0.565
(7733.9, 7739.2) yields 0.609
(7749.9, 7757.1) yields 0.577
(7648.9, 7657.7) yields 0.551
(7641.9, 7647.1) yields 0.591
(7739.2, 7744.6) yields 0.585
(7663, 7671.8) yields 0.55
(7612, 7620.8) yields 0.62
